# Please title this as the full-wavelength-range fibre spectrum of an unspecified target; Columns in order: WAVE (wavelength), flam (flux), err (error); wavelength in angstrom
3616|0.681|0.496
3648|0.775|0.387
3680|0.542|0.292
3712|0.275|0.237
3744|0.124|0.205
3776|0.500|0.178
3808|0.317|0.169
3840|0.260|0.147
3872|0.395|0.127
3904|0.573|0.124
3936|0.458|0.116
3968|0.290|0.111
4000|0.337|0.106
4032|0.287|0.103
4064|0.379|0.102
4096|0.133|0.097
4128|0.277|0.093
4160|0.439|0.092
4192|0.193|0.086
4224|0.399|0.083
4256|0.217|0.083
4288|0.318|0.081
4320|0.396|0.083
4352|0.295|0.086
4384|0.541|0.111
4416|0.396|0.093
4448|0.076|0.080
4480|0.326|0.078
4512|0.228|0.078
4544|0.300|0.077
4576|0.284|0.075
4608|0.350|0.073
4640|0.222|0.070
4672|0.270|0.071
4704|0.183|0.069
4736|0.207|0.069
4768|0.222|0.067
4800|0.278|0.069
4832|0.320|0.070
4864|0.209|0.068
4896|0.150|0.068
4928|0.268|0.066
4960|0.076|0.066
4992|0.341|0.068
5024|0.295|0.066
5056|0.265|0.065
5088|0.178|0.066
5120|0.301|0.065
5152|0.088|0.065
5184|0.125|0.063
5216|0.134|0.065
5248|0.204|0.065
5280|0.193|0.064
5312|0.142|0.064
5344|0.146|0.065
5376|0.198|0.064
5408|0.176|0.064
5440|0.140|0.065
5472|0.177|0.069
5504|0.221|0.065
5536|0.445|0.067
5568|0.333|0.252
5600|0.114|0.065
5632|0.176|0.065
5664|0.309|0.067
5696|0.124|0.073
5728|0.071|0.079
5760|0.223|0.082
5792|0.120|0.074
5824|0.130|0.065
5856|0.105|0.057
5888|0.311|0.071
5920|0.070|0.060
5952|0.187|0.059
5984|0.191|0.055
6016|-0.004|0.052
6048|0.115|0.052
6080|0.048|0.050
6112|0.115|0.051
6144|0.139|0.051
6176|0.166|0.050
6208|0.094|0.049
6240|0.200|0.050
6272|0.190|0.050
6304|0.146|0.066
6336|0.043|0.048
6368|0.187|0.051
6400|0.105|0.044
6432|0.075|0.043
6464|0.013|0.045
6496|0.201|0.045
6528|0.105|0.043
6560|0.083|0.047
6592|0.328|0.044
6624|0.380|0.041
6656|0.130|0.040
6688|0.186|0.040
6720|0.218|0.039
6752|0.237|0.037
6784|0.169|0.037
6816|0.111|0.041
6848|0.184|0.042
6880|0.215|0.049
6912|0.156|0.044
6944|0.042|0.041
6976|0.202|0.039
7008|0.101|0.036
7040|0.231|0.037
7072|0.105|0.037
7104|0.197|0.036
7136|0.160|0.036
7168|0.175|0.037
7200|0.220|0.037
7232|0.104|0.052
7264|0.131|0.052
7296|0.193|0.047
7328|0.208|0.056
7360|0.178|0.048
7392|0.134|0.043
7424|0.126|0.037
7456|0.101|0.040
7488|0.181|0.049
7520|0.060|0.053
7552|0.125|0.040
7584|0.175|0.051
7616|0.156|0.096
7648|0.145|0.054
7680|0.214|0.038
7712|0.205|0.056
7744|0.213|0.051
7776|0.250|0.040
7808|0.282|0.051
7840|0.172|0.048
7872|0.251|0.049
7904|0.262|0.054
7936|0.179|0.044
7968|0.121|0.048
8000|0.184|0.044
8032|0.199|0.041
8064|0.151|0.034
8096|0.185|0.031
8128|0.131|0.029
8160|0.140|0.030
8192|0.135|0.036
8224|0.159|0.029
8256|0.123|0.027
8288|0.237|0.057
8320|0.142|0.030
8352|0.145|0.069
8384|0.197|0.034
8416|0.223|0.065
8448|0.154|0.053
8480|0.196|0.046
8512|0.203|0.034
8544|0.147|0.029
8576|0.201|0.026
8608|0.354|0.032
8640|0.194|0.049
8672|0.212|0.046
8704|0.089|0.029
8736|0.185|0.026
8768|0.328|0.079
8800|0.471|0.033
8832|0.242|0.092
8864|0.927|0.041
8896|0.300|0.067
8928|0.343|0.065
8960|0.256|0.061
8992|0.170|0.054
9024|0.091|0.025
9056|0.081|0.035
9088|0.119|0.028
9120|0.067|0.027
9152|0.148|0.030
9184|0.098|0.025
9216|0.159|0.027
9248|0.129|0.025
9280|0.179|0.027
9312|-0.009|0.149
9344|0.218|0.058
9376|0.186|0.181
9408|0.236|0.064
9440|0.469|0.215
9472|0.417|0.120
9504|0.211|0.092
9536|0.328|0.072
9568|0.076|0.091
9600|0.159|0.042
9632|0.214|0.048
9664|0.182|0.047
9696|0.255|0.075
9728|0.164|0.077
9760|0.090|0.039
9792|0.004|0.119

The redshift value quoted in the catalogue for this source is 0.77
